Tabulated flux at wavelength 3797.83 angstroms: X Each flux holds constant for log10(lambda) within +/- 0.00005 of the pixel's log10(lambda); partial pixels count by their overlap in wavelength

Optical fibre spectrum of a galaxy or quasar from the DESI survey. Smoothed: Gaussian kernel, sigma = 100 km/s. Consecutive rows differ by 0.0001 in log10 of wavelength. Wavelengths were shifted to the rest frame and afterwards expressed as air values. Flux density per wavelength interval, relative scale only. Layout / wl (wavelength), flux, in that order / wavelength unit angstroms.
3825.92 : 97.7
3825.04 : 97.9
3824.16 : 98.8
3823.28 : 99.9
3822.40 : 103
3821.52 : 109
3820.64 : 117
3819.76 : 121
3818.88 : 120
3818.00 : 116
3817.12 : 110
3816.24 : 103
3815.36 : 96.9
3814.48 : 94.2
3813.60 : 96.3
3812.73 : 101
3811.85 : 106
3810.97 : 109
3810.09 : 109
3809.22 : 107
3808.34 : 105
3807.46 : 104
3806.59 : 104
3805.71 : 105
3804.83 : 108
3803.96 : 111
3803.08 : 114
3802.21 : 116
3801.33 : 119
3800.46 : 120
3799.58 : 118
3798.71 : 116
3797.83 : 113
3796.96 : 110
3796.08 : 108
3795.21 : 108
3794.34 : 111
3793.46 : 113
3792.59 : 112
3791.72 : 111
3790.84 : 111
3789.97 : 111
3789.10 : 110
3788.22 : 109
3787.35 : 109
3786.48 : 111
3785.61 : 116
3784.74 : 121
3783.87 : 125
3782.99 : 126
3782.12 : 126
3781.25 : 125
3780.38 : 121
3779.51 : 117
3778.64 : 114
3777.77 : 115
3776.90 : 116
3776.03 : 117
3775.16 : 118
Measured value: 113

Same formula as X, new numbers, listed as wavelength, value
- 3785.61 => 116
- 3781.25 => 125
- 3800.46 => 120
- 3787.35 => 109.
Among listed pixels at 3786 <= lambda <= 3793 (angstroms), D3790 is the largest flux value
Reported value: 112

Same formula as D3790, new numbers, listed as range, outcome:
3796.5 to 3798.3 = 113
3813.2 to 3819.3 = 120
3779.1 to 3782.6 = 126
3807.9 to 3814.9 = 109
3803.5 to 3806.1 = 111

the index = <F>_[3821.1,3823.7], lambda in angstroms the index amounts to 104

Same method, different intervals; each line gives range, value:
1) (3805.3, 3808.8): 104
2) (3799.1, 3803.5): 118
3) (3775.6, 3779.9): 116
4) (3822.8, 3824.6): 99.5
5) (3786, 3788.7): 110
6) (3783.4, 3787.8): 116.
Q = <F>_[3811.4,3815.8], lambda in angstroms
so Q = 98.9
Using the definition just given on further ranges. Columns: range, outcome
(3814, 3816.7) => 97.9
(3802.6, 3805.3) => 111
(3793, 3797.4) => 110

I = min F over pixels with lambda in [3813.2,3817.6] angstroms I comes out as 94.2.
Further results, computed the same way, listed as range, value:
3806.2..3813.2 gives 101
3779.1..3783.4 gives 117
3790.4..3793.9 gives 111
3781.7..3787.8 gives 109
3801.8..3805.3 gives 108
